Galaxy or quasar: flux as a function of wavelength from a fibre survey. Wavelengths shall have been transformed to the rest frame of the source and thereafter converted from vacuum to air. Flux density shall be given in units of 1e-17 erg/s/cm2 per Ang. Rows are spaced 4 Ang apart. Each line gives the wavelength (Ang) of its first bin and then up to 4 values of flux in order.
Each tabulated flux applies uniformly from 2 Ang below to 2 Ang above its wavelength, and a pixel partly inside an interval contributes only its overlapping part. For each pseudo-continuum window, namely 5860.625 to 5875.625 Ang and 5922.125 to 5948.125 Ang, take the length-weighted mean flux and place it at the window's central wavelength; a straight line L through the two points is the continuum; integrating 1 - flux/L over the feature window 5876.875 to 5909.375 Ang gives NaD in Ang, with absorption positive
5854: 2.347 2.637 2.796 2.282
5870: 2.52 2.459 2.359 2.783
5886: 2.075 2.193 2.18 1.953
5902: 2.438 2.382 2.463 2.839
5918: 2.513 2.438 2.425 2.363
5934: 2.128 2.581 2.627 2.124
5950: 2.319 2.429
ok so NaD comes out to 2.1 Ang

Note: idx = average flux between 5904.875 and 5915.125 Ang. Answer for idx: 2.55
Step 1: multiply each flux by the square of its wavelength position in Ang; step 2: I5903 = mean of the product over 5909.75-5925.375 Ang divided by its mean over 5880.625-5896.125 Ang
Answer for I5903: 1.1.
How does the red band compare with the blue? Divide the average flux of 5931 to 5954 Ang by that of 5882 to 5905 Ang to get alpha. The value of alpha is 1.06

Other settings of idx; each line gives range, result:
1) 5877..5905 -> 2.28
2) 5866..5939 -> 2.39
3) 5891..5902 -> 2.15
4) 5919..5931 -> 2.42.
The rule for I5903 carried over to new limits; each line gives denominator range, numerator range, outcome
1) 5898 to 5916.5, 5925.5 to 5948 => 0.97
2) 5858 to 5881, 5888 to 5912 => 0.91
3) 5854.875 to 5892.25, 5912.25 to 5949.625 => 1.02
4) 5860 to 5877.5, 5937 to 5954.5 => 0.99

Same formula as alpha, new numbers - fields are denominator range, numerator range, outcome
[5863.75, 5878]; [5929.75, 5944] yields 1.01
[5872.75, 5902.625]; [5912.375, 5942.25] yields 1.08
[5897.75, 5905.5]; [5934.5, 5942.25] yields 1.10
